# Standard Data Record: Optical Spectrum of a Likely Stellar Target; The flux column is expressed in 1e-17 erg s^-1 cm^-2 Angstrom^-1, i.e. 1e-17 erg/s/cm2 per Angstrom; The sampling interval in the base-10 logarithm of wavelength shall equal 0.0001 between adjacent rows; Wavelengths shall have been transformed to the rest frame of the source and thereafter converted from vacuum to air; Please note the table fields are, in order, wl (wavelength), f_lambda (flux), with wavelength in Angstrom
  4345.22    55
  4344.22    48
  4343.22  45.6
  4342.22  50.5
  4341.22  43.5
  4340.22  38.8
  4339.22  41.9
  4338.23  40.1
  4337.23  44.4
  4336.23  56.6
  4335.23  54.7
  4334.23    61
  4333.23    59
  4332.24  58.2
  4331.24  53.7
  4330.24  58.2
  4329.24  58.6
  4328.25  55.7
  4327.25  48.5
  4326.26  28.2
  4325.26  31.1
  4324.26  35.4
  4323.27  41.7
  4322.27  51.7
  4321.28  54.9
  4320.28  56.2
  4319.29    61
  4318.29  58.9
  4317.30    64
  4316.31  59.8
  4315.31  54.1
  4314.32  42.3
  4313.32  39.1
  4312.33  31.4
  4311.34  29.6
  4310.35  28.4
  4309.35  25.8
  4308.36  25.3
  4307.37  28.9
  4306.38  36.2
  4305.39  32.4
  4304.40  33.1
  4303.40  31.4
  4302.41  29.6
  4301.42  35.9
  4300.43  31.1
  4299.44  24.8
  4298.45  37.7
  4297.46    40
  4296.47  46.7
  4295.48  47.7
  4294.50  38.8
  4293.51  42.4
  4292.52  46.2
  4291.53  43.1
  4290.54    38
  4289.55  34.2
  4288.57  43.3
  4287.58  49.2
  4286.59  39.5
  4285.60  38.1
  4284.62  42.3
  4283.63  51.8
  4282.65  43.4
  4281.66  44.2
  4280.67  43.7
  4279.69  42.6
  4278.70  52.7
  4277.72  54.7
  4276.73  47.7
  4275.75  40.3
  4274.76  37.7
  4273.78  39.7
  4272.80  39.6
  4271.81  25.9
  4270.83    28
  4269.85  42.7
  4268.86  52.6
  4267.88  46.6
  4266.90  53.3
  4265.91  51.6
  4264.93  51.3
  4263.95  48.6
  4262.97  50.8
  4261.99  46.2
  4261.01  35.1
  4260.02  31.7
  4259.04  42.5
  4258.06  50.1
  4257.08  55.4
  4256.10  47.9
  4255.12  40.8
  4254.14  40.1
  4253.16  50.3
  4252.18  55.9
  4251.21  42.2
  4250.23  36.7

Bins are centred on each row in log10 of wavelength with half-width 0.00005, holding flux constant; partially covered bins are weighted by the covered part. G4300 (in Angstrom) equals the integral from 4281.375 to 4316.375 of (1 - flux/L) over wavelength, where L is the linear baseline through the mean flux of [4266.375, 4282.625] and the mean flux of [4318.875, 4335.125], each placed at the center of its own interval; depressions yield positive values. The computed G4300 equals 6.3 Angstrom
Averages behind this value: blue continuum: 43.2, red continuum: 50.9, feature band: 38.2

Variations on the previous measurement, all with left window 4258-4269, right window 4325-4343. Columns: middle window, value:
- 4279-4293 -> 1.28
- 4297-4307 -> 3.08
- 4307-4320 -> 1.58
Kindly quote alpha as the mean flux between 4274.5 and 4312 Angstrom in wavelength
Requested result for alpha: 38.9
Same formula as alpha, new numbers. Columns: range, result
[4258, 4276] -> 42.7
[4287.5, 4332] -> 41.9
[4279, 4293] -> 42.9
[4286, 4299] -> 42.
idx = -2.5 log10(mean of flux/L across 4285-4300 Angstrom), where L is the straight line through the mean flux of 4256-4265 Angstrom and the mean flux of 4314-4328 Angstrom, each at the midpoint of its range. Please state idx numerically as 0.17 mag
